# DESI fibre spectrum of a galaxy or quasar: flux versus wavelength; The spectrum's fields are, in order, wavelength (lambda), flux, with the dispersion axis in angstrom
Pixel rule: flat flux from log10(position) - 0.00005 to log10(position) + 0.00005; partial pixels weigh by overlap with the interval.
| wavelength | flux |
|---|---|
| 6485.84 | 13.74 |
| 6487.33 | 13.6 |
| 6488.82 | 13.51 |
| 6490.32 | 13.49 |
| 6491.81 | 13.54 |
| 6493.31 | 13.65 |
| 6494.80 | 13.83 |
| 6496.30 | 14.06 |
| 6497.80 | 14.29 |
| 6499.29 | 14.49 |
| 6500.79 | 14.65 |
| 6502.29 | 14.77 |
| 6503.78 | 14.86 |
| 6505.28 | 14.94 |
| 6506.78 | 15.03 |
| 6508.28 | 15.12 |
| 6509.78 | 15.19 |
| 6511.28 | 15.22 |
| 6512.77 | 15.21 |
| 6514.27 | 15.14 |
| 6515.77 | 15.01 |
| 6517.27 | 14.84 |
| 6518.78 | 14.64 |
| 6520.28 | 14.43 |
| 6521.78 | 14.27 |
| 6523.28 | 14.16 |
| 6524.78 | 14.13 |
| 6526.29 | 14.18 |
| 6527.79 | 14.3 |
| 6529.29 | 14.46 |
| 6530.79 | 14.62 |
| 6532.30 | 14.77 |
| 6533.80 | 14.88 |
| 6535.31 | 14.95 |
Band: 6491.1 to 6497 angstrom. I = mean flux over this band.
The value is 13.8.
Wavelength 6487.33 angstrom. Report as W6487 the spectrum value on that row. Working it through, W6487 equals 13.6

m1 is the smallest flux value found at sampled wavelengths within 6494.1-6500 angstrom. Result 13.83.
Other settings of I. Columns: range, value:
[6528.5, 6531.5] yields 14.6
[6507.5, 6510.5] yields 15.1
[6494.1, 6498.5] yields 14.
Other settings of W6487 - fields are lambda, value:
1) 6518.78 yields 14.64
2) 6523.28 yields 14.16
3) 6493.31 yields 13.65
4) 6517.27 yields 14.84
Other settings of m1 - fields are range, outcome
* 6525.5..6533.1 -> 14.18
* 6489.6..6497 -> 13.49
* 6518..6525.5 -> 14.13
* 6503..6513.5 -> 14.86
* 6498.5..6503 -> 14.49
